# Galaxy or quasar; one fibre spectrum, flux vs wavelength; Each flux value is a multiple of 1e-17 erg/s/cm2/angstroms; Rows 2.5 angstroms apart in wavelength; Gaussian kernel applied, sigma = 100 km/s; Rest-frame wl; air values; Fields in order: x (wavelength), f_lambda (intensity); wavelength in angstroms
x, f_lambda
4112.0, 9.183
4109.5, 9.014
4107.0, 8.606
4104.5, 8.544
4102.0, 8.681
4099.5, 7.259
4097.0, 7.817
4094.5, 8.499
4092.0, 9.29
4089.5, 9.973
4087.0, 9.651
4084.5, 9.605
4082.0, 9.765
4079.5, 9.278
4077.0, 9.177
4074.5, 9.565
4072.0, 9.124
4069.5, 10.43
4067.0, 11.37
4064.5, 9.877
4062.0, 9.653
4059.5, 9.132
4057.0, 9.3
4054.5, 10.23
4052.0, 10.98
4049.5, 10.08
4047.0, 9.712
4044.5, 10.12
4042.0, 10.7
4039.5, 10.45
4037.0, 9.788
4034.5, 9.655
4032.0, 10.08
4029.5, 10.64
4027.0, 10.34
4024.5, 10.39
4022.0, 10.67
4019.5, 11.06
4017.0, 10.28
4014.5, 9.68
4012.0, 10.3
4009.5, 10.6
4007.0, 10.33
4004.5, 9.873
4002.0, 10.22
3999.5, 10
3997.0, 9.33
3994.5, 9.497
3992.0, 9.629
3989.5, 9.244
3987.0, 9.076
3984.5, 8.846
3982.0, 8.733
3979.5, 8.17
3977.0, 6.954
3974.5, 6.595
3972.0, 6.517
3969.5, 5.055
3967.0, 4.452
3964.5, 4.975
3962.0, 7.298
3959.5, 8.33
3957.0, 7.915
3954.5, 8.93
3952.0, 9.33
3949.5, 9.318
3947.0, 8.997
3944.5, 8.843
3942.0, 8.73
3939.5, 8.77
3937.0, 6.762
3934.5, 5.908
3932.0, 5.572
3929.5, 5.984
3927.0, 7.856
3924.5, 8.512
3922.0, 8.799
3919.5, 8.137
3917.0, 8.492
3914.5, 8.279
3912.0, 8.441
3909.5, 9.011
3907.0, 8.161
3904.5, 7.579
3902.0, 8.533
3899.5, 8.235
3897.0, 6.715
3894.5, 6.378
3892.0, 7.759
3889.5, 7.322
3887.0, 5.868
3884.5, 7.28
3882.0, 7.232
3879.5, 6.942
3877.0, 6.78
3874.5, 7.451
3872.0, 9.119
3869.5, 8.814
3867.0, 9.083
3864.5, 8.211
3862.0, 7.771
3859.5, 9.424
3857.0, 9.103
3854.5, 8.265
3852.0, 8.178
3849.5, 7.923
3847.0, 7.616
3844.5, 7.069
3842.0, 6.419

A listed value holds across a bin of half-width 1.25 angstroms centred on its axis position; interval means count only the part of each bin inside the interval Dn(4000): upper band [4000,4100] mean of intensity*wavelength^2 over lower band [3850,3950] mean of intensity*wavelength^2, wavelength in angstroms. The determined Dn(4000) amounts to 1.35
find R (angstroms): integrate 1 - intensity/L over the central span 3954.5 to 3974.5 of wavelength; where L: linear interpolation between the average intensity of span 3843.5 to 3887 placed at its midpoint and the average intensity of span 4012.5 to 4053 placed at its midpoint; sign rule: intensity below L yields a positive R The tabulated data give 6.0 angstroms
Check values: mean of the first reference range 7.96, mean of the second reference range 10.3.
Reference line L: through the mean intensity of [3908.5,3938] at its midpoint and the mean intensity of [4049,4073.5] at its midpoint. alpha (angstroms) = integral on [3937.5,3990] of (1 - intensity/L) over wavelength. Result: 3.1 angstroms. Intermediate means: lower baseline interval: 7.64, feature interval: 7.83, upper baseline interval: 10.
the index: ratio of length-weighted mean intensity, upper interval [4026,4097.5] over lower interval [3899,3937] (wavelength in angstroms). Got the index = 1.26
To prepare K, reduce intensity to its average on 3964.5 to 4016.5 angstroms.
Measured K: 8.59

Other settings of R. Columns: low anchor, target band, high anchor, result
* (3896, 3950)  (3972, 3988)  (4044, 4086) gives 1.5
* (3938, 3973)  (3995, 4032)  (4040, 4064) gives -4.8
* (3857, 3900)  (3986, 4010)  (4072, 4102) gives -3.6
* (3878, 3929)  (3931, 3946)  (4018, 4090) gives 1.4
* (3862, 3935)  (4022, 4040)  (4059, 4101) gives -2.6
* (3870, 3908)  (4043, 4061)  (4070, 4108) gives -2.5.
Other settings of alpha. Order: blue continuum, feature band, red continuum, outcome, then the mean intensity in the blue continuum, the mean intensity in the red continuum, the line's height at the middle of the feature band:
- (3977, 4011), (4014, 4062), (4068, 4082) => -3.4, 9.42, 9.57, 9.5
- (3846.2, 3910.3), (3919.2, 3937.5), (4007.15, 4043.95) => 3.2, 7.87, 10.3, 8.7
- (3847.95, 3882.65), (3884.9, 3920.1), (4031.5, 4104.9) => 2.8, 8.18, 9.6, 8.44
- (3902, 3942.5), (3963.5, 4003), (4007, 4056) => 5.5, 7.82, 10.3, 9.2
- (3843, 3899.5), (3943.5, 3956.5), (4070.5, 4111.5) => -1.3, 7.75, 9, 8.2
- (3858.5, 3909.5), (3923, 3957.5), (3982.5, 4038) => 3.1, 7.76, 9.96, 8.74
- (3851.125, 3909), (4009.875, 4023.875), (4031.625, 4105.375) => -2.0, 7.85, 9.59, 9.11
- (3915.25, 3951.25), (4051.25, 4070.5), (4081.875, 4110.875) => -3.2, 7.93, 8.86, 8.66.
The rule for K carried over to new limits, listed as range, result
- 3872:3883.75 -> 7.32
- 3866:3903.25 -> 7.56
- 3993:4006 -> 9.79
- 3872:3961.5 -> 7.82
